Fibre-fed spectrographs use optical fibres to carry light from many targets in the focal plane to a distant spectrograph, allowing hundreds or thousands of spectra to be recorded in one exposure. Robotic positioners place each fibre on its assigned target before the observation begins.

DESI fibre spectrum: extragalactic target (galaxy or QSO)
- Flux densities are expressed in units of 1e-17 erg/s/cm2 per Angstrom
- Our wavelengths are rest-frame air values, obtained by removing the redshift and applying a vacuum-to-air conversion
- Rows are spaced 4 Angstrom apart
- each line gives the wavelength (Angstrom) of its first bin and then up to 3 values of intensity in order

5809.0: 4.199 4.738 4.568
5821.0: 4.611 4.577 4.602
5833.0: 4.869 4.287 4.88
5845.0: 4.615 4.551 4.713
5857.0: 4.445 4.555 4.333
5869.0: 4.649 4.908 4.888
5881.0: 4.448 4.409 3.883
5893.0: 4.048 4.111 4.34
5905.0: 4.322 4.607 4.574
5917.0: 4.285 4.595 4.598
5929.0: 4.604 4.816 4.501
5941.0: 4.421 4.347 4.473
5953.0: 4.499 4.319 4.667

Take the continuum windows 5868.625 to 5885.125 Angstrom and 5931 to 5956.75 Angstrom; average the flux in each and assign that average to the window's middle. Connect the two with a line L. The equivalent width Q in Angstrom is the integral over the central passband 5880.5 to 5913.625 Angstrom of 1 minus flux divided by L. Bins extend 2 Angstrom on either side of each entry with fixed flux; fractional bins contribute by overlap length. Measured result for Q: 2.5 Angstrom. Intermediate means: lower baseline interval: 4.69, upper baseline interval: 4.5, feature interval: 4.29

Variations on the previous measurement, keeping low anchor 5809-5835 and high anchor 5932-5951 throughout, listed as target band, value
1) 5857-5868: 0.3 Angstrom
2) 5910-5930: -0.1 Angstrom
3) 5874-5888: 0.0 Angstrom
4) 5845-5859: 0.1 Angstrom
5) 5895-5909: 0.7 Angstrom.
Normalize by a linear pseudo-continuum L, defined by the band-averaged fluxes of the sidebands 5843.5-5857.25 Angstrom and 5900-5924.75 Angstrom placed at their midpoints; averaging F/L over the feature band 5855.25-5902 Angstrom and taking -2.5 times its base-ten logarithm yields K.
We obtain 0.03 mag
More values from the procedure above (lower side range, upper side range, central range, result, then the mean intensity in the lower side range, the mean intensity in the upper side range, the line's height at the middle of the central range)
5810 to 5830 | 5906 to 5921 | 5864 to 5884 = -0.03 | 4.6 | 4.49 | 4.54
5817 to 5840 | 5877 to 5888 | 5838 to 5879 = -0.03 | 4.6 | 4.46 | 4.52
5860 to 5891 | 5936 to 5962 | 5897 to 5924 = 0.01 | 4.51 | 4.45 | 4.48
